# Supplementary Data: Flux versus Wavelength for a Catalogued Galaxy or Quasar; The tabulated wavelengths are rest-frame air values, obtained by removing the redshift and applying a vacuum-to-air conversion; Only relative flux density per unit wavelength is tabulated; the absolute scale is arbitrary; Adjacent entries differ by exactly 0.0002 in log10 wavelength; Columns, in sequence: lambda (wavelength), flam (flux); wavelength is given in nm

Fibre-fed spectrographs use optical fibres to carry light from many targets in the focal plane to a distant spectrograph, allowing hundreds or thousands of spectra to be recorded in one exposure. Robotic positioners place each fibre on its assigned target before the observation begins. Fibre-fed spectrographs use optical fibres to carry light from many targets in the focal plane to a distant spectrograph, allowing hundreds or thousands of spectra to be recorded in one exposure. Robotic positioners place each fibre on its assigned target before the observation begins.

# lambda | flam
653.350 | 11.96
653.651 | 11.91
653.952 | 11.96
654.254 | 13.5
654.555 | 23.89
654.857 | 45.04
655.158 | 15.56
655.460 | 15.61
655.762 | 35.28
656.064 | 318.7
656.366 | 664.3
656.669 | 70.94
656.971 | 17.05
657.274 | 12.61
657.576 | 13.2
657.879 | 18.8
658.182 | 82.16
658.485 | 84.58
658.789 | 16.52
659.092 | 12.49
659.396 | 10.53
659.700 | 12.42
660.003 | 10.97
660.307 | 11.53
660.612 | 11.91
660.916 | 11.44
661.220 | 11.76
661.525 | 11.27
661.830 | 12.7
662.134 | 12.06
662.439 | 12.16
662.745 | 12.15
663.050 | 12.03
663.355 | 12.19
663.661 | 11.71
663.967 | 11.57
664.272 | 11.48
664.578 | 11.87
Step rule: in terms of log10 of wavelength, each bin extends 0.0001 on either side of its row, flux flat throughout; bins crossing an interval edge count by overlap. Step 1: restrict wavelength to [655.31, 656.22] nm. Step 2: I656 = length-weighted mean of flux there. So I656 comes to 126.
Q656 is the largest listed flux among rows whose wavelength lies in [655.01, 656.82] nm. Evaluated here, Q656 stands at 664.3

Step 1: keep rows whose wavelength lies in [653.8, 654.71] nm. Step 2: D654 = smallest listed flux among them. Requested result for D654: 11.96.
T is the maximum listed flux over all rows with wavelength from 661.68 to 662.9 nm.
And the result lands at 12.7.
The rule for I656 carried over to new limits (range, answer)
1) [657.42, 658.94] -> 43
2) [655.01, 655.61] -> 15.6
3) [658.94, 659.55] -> 11.5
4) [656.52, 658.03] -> 26.5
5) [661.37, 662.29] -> 12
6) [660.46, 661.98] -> 11.8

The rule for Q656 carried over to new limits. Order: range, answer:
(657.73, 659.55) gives 84.58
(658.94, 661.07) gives 12.49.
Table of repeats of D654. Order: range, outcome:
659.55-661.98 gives 10.97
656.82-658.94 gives 12.61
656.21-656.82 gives 70.94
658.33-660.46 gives 10.53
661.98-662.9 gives 12.06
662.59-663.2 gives 12.03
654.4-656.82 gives 15.56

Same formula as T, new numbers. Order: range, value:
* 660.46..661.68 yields 11.91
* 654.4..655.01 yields 45.04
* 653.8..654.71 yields 23.89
